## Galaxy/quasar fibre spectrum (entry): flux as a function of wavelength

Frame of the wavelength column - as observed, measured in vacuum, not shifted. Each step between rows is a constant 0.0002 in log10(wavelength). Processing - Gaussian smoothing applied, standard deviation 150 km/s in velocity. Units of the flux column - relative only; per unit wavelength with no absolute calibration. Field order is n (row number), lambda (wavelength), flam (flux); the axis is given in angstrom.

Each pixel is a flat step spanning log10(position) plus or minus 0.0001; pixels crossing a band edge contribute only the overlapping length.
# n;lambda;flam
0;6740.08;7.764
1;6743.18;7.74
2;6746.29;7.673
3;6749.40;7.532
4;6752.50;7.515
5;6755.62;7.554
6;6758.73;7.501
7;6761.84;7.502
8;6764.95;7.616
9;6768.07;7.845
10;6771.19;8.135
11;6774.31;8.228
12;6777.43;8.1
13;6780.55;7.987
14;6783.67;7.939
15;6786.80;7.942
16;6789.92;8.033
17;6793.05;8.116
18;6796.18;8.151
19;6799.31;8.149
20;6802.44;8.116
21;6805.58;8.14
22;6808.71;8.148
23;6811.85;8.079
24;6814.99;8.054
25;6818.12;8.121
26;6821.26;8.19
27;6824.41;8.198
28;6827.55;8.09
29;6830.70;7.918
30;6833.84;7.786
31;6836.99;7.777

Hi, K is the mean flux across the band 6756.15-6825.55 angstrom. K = 8.01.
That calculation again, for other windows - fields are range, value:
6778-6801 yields 8.05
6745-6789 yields 7.8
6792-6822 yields 8.13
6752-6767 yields 7.55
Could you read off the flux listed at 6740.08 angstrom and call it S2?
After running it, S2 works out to 7.764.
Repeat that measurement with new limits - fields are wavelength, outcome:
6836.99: 7.777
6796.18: 8.151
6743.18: 7.74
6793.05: 8.116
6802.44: 8.116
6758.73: 7.501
